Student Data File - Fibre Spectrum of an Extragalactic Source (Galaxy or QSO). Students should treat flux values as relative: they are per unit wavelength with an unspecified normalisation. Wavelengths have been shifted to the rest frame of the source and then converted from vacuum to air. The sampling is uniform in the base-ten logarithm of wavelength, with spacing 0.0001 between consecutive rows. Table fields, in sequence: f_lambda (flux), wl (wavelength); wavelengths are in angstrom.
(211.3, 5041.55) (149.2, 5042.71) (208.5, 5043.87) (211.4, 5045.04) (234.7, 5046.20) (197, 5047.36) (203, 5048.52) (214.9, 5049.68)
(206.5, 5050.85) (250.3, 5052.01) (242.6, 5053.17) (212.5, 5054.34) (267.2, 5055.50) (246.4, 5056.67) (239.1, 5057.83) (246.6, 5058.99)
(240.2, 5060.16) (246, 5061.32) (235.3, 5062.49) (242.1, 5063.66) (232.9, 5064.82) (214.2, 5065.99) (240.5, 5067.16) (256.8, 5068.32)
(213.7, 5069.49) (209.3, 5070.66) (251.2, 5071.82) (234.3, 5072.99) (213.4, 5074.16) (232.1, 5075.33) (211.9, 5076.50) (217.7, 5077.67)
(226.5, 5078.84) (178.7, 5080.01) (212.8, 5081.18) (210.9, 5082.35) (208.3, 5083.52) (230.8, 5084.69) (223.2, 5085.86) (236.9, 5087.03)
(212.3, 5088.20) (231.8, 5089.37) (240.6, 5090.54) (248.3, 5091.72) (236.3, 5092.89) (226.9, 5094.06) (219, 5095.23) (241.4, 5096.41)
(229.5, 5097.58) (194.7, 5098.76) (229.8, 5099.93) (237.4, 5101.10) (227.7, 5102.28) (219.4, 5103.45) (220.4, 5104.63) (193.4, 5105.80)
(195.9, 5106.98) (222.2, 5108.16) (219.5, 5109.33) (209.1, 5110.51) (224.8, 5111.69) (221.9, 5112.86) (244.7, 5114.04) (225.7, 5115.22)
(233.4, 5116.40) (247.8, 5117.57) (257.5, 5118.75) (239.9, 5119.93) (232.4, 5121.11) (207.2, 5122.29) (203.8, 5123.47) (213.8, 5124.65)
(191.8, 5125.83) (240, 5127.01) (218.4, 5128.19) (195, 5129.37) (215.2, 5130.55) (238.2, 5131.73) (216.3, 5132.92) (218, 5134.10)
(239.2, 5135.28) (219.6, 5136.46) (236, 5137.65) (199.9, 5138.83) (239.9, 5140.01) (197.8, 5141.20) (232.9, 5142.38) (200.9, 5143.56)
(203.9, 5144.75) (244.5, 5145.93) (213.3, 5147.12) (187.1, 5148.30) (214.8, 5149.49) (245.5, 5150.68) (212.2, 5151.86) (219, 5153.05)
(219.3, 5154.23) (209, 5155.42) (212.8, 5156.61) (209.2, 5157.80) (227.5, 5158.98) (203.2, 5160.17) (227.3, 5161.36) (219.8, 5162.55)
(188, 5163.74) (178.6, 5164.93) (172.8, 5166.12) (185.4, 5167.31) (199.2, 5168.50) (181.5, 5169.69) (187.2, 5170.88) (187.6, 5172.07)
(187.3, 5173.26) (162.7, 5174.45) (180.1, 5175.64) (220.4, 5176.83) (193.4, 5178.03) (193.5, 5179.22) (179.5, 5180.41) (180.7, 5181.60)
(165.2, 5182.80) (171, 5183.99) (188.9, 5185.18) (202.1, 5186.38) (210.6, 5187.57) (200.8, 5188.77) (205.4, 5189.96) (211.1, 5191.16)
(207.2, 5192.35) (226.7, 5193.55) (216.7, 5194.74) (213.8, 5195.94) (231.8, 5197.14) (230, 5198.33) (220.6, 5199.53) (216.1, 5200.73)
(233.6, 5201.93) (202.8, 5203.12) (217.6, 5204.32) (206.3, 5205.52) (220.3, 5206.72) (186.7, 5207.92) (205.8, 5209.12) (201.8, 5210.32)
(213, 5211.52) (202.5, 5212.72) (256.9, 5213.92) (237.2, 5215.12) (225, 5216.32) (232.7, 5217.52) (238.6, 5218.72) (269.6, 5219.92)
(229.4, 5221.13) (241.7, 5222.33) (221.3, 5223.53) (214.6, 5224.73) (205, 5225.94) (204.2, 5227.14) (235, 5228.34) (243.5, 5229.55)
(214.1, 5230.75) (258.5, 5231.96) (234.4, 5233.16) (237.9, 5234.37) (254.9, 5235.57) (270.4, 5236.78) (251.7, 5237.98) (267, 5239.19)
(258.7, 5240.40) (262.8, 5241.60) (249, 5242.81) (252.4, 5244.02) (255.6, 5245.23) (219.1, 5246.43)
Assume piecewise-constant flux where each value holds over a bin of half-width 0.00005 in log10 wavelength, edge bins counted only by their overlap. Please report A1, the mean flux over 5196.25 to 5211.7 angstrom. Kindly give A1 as 214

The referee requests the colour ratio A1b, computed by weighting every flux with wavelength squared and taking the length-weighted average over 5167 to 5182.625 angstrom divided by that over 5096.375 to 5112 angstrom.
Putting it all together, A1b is 0.88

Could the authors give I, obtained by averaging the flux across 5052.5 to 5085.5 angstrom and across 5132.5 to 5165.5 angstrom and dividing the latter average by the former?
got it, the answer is 0.94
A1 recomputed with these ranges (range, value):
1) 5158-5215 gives 203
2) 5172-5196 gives 195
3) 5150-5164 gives 217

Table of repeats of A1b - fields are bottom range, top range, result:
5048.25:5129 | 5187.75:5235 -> 1.03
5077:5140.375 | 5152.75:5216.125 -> 0.95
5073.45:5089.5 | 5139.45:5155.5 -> 1.03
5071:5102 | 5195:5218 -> 1.02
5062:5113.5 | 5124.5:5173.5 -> 0.97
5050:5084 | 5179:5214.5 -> 0.95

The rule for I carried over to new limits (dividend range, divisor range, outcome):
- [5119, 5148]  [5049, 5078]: 0.94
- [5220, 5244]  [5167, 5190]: 1.27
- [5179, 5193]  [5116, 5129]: 0.86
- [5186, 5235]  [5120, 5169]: 1.04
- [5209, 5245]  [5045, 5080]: 1.03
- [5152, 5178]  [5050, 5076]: 0.85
